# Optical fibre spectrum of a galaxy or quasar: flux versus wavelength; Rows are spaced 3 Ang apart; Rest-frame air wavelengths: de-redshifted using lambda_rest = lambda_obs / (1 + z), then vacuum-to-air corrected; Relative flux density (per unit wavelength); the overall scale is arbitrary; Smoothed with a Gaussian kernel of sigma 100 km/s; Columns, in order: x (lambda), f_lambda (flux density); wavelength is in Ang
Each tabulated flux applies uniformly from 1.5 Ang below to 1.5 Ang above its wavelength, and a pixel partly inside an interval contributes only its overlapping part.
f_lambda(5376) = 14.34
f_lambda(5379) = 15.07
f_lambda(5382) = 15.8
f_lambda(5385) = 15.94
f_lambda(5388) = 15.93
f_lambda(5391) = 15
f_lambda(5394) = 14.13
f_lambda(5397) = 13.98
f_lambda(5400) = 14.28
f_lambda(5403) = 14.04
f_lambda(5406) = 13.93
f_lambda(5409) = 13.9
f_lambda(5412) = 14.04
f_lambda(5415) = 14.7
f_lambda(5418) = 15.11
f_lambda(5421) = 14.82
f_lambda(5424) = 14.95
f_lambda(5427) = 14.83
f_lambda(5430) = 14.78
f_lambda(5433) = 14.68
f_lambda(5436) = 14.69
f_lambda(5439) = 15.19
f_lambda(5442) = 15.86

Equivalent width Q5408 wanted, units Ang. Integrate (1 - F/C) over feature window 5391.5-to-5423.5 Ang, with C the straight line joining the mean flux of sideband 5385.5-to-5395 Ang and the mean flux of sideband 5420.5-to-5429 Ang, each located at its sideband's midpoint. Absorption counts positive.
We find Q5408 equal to 1.4 Ang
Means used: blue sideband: 15.2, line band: 14.3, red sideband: 14.9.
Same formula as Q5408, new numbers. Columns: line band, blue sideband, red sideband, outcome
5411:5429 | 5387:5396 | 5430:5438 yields 0.04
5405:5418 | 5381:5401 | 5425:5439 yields 0.56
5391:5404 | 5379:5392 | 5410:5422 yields 0.87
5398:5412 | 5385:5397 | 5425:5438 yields 0.83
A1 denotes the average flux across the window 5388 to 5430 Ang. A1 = 14.5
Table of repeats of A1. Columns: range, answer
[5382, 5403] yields 14.9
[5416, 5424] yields 14.9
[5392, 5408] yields 14.1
